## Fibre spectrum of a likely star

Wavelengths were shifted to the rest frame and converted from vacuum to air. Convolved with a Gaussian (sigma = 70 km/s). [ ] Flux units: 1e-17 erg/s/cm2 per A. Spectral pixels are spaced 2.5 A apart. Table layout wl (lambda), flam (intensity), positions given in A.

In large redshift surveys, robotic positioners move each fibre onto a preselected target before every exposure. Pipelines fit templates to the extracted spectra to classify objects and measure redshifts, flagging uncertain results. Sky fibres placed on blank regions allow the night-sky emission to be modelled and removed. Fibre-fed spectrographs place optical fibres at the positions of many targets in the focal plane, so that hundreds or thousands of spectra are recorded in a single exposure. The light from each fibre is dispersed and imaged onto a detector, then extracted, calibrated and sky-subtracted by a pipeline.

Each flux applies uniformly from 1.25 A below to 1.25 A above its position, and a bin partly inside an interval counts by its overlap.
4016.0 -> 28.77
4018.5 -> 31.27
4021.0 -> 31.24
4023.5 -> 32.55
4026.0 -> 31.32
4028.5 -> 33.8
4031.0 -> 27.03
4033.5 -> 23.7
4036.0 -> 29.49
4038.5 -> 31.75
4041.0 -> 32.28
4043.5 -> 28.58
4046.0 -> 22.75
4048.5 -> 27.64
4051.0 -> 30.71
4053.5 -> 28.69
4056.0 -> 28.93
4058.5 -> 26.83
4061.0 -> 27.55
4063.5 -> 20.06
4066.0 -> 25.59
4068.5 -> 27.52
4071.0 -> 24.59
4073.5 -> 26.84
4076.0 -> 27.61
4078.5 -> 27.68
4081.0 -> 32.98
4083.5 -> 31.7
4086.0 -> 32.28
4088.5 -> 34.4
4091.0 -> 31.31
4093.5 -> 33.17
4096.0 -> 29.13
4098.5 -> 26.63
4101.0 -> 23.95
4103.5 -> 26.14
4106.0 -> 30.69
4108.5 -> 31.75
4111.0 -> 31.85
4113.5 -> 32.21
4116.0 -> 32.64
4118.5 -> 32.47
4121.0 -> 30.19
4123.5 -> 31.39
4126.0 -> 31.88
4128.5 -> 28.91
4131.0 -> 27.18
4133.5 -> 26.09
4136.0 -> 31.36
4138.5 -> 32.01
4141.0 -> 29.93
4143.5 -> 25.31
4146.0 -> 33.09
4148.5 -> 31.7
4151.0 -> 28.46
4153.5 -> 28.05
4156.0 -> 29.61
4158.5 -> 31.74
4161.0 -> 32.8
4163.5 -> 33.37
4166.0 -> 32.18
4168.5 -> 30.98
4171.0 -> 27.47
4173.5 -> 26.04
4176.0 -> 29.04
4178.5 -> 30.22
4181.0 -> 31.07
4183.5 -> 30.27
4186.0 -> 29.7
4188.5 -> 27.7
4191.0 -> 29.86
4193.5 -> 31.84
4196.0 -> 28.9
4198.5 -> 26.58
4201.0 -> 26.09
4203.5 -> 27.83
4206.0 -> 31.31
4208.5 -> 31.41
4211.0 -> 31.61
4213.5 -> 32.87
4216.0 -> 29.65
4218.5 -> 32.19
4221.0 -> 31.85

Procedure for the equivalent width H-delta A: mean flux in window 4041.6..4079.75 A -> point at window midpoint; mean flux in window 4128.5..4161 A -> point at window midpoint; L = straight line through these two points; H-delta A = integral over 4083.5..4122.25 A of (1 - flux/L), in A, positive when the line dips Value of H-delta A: -3.2 A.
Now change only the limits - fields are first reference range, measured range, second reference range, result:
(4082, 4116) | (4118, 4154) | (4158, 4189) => 0.6 A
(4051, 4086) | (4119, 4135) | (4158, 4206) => -0.4 A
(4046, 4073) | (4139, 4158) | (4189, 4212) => -0.8 A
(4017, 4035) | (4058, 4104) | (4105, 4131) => 3.7 A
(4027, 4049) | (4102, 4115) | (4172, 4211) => -0.7 A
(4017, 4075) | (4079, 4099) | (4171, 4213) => -2.0 A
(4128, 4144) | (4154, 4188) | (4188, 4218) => -1.1 A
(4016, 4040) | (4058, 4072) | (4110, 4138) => 2.3 A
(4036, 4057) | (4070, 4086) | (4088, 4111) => 0.2 A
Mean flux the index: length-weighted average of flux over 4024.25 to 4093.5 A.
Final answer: 28.8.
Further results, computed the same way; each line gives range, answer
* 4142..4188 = 30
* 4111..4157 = 30.2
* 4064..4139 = 29.6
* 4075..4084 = 29.9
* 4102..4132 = 30.6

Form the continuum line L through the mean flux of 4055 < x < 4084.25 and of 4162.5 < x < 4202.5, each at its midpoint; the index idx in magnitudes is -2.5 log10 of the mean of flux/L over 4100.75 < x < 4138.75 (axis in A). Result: -0.07 mag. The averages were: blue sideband 27.2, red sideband 29.4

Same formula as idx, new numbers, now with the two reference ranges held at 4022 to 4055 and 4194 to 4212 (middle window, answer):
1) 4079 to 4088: -0.101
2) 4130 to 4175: -0.024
